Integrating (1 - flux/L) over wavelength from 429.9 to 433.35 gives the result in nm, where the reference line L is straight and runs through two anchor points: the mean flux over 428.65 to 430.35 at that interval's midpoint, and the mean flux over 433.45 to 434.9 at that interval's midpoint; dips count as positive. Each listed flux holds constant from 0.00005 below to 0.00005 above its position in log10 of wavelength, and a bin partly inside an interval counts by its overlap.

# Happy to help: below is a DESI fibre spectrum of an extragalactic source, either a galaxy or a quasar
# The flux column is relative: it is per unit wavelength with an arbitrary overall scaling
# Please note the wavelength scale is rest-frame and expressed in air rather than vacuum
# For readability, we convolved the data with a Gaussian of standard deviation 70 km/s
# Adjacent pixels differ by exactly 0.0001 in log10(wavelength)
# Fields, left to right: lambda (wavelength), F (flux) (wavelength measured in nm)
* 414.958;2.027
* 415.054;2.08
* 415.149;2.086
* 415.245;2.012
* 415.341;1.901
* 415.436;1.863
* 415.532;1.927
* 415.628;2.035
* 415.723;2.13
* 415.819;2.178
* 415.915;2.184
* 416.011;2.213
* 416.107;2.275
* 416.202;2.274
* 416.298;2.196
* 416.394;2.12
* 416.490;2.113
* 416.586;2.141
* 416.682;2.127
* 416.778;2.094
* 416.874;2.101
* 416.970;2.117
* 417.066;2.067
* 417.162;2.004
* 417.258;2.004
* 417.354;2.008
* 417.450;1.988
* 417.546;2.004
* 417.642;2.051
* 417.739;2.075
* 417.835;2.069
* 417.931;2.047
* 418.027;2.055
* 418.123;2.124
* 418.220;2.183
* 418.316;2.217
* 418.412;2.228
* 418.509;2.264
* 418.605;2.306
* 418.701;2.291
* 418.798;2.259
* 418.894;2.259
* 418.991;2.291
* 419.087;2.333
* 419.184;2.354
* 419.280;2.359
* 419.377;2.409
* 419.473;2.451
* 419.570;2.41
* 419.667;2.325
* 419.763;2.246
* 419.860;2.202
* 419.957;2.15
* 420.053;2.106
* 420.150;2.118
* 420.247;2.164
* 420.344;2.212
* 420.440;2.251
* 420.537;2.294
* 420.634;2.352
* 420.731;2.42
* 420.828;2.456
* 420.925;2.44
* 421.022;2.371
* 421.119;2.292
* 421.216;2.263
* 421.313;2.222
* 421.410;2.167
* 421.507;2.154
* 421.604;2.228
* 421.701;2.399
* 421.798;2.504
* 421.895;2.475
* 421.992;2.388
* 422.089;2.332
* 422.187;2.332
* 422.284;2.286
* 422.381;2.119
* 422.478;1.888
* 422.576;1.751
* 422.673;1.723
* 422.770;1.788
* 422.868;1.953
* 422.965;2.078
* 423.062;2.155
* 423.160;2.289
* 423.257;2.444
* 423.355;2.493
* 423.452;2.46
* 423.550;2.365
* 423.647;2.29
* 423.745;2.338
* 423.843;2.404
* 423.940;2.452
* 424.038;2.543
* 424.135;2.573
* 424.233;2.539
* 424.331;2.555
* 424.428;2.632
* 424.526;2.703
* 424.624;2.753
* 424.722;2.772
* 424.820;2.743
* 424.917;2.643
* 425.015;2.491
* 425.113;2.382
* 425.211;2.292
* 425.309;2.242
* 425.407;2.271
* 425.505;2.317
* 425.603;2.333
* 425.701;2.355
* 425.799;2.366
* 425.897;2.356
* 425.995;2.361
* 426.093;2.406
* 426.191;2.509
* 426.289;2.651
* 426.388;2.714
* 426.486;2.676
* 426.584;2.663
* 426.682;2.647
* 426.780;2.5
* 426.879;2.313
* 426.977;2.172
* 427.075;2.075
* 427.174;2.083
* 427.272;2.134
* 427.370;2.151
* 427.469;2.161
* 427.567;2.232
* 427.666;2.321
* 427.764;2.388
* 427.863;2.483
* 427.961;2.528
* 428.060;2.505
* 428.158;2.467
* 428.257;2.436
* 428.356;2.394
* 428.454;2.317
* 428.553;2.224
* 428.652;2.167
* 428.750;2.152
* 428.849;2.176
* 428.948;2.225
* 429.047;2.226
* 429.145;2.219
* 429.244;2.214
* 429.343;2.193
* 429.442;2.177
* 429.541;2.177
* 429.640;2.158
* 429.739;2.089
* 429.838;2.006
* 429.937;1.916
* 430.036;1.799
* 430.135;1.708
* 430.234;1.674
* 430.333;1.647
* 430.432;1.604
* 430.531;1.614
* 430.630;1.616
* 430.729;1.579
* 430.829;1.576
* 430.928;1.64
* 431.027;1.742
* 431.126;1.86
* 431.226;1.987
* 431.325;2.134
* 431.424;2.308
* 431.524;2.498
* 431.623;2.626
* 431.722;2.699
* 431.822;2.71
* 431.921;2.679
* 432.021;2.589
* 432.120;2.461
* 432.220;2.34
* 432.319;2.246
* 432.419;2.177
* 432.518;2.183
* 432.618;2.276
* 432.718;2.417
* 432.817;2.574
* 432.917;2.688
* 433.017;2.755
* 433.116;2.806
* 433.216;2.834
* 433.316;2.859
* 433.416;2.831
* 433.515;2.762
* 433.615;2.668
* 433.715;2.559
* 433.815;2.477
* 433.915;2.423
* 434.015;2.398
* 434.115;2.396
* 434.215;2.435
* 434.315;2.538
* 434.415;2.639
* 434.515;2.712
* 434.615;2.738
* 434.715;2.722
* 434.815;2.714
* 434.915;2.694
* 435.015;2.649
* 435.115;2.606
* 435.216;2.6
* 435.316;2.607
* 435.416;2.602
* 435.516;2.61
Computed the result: 0.18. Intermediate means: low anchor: 2.06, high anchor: 2.59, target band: 2.19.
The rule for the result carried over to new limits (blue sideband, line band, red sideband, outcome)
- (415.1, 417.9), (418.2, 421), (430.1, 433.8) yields -0.22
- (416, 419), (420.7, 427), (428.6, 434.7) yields -0.49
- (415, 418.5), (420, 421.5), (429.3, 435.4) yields -0.08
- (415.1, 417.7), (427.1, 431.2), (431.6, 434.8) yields 0.63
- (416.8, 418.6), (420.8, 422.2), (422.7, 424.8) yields -0.03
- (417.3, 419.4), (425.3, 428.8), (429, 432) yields -0.47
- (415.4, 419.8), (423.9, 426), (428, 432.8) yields -0.32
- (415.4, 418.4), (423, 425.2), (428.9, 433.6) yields -0.34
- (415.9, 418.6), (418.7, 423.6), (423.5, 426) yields 0.09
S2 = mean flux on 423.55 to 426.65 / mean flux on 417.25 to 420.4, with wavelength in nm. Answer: 1.13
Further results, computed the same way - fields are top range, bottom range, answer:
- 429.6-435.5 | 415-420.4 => 1.08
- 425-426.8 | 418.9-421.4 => 1.07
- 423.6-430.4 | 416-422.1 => 1.05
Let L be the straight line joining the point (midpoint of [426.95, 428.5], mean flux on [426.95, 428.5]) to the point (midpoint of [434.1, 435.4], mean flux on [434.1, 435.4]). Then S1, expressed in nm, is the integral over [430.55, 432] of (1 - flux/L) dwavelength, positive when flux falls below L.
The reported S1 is 0.21 nm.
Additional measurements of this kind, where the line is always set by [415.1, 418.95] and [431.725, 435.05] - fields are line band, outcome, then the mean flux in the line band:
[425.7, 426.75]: -0.067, 2.53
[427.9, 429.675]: 0.122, 2.28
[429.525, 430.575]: 0.269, 1.84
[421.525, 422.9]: 0.063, 2.16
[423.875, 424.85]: -0.125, 2.62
